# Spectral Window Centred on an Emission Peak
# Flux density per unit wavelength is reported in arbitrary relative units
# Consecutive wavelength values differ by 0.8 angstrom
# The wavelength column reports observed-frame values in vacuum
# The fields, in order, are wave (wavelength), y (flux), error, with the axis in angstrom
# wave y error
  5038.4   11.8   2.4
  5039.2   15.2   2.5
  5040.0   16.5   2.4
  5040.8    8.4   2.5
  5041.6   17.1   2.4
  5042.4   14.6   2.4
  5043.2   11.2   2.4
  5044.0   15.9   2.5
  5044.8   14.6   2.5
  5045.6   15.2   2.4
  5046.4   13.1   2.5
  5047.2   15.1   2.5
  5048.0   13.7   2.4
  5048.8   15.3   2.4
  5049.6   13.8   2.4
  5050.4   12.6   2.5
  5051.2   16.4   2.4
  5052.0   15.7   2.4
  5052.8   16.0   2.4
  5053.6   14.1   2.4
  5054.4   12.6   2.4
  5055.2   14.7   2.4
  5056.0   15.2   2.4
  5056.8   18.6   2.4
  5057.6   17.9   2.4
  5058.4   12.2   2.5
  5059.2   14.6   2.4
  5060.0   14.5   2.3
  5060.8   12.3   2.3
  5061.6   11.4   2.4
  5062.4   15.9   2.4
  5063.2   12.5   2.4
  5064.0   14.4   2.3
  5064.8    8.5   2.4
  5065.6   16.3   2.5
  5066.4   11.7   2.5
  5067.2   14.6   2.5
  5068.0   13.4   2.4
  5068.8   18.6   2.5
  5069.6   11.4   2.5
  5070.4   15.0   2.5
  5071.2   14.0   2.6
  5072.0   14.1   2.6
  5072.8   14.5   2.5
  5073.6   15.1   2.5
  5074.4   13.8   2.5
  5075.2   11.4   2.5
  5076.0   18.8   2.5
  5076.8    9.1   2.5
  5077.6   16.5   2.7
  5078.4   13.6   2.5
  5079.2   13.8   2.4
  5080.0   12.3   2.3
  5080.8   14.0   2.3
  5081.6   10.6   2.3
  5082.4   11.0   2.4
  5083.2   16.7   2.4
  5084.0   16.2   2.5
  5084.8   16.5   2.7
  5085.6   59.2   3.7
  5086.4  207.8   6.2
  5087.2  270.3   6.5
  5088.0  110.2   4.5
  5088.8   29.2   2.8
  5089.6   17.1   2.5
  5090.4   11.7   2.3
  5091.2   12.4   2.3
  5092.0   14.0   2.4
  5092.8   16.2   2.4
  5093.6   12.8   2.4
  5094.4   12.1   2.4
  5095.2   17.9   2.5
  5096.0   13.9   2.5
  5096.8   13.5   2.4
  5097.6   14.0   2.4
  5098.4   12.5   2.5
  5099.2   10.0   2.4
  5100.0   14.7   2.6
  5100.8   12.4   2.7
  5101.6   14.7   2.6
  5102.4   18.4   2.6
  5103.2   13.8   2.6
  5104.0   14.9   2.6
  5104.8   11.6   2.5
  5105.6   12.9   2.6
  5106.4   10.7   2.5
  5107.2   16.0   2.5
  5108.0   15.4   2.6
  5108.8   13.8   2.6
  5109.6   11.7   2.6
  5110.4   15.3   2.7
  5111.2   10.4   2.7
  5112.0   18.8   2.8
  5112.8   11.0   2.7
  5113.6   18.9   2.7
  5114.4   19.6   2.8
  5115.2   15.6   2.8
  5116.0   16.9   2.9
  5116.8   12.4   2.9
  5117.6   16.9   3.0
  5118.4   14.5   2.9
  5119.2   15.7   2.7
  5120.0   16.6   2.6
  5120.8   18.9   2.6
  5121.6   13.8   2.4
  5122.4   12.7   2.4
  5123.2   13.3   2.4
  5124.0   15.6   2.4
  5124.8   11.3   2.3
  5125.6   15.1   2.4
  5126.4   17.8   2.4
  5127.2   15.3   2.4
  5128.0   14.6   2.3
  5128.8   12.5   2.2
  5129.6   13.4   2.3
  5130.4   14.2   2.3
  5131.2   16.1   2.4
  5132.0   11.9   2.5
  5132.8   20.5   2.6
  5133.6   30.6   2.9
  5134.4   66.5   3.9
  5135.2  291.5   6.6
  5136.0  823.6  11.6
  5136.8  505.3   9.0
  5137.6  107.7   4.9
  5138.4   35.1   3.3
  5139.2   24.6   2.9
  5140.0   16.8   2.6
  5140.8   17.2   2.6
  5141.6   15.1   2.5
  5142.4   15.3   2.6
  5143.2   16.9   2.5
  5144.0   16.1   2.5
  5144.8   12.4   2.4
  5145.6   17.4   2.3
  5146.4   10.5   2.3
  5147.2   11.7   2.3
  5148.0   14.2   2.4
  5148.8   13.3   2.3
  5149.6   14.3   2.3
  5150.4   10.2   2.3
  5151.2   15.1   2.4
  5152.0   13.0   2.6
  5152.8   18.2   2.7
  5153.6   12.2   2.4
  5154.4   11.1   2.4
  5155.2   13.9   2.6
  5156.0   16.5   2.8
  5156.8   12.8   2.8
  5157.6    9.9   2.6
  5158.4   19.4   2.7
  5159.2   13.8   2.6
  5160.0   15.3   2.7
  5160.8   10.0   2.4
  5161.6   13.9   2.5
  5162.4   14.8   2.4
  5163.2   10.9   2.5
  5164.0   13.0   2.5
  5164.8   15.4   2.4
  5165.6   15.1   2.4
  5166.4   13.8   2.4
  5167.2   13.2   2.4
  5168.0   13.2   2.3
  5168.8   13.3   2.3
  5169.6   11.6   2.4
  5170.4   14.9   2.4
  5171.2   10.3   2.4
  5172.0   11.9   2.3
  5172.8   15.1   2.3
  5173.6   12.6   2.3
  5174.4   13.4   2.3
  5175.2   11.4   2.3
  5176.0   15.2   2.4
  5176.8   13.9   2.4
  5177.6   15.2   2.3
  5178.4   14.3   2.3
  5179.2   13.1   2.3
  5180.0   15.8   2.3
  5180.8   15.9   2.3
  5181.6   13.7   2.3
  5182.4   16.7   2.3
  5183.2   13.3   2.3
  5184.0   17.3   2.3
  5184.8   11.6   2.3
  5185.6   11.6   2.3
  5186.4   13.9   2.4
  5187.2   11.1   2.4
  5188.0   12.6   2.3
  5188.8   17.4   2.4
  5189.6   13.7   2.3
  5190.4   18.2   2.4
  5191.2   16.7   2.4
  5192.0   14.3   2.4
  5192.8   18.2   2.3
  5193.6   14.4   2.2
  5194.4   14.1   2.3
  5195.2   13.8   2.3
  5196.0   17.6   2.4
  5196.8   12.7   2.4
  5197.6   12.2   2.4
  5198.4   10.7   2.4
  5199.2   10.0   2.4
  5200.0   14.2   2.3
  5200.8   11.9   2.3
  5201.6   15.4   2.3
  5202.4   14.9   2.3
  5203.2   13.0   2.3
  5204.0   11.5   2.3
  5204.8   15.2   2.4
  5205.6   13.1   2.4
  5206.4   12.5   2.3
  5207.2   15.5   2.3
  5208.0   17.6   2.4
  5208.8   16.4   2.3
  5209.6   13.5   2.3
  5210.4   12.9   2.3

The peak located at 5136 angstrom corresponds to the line [O III] 5007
